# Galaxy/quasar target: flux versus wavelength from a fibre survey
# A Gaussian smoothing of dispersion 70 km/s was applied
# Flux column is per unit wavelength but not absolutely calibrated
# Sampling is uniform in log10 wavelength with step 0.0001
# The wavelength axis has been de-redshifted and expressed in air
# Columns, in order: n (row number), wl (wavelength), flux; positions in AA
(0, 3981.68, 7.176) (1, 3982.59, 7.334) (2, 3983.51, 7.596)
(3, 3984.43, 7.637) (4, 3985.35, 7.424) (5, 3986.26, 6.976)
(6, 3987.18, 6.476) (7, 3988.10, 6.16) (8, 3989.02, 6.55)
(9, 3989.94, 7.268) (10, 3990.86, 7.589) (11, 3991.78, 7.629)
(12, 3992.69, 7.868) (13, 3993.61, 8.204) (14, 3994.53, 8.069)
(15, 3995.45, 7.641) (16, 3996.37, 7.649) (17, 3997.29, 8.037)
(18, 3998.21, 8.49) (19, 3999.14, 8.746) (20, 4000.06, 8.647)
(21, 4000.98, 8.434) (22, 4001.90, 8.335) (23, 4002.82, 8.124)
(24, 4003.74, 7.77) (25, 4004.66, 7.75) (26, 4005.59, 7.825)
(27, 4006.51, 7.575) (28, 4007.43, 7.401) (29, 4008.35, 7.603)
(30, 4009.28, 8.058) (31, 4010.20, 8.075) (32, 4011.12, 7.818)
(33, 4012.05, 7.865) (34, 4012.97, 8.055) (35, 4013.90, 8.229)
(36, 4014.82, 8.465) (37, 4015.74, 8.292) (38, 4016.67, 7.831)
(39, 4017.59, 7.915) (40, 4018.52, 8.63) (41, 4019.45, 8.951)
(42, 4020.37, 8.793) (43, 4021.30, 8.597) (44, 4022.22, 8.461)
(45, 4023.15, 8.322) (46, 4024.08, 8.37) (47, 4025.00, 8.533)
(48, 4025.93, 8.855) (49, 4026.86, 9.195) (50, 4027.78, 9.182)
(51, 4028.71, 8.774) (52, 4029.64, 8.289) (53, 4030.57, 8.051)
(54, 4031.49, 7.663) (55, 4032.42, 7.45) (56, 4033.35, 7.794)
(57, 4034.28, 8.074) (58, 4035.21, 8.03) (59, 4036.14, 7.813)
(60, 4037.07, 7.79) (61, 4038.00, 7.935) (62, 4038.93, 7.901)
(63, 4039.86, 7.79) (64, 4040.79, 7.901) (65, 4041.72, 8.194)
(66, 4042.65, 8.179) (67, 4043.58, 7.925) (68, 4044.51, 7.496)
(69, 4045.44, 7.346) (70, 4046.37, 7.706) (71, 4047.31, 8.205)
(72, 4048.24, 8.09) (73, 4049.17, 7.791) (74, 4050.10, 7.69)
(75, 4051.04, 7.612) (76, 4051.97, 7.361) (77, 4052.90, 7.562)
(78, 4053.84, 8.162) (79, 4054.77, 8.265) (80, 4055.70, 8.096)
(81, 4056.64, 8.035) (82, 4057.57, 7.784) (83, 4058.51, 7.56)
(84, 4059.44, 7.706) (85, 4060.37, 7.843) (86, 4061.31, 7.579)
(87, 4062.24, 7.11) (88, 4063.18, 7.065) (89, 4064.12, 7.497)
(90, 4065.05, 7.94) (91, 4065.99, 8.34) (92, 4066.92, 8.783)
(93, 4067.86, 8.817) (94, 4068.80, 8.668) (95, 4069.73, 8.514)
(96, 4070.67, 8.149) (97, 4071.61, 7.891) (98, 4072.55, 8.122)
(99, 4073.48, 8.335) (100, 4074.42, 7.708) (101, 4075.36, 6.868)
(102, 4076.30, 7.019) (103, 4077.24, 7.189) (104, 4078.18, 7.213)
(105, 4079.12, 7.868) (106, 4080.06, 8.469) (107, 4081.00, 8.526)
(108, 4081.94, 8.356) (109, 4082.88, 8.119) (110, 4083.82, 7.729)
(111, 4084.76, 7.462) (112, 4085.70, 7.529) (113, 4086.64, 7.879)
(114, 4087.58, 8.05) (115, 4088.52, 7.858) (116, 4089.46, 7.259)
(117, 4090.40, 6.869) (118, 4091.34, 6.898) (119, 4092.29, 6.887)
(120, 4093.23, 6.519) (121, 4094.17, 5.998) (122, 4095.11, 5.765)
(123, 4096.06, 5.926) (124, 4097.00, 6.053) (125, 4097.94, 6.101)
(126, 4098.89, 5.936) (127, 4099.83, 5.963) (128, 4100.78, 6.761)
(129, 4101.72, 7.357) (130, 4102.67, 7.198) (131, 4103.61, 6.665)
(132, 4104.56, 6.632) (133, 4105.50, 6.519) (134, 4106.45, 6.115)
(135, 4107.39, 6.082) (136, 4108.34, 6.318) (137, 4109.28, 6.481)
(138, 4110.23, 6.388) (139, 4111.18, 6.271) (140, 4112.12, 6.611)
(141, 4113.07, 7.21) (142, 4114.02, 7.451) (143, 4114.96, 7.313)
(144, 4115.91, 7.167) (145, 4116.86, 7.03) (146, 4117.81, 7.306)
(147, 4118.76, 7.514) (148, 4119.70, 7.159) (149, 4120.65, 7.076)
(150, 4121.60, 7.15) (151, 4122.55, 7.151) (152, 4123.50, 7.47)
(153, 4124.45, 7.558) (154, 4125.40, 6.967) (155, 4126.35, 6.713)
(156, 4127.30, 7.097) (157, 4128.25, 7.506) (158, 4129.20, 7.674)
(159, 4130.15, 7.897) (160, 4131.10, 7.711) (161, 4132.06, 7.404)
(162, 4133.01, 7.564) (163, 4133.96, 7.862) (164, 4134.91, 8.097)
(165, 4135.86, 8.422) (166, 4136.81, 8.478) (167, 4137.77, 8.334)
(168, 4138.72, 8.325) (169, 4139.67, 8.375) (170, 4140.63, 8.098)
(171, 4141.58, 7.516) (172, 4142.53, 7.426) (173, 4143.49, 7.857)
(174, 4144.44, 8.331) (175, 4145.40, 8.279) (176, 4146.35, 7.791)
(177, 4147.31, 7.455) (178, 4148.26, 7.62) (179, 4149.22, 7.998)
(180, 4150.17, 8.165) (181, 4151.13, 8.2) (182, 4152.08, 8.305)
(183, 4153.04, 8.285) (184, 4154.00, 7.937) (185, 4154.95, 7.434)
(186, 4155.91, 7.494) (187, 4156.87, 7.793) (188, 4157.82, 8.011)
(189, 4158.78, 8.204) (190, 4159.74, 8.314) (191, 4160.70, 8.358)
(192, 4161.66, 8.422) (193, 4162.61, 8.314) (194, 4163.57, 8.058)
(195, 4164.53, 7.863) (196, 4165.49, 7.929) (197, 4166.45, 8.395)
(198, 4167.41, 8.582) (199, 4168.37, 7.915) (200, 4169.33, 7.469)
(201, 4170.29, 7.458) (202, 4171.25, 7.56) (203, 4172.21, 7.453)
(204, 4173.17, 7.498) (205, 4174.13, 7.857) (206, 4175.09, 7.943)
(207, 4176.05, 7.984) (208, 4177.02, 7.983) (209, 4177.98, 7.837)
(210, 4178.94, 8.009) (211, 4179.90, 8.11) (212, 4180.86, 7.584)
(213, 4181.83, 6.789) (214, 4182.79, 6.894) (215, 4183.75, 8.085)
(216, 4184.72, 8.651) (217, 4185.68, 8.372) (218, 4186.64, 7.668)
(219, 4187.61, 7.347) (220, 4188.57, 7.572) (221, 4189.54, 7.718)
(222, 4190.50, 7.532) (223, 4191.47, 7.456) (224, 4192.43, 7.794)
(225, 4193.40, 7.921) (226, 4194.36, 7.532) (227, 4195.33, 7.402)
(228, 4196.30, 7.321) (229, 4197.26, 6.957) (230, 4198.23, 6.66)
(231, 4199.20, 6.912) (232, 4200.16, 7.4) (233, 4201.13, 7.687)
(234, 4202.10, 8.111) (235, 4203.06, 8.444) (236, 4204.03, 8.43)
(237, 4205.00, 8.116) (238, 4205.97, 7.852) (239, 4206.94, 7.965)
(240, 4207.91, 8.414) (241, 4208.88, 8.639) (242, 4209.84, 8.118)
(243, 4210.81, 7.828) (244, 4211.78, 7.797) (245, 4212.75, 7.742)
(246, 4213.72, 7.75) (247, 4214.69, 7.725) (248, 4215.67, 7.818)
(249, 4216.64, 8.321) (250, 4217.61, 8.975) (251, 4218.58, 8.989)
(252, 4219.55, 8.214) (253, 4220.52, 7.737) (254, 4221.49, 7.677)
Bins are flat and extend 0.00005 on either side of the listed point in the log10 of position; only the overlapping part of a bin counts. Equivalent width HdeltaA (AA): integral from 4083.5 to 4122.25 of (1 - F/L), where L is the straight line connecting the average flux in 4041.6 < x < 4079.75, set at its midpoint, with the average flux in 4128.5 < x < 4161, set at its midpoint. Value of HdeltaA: 5.21 AA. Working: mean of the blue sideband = 7.83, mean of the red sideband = 7.96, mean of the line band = 6.84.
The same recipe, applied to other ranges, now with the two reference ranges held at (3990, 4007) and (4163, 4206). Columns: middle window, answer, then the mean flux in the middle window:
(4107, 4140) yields 2.01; 7.35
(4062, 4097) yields 1.36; 7.58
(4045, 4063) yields 0.39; 7.75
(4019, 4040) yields -0.88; 8.3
